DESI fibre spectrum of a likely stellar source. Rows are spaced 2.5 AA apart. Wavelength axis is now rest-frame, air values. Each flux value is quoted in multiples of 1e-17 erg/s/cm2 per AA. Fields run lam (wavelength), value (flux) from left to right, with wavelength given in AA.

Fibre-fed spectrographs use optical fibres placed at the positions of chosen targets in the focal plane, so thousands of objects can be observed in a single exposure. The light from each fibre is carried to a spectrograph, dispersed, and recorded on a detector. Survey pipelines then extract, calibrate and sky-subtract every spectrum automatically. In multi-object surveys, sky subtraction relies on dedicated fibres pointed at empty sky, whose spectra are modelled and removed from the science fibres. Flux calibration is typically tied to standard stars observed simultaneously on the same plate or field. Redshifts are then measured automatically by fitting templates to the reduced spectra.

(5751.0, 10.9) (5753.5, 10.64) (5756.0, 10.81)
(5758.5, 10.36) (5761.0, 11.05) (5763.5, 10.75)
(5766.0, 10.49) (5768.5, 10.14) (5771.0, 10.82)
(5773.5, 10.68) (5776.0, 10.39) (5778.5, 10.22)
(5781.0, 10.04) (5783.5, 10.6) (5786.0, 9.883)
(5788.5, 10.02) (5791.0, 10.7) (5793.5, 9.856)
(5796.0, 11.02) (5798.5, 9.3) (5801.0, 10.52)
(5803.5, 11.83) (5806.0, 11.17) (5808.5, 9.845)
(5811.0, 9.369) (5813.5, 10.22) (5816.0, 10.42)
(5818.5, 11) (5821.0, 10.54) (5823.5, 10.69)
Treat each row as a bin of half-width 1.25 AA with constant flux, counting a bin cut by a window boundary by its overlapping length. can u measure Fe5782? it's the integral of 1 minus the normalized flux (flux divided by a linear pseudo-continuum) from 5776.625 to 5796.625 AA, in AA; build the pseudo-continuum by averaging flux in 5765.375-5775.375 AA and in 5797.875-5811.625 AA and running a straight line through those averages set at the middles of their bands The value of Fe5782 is 0.4 AA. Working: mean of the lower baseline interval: 10.5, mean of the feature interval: 10.3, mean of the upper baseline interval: 10.4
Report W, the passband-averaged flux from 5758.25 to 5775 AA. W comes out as 10.6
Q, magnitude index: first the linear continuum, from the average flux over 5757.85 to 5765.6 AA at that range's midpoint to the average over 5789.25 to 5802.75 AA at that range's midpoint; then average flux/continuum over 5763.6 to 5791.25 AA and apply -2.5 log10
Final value 0.02 mag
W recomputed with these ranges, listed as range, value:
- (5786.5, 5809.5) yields 10.5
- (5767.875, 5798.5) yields 10.3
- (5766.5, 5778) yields 10.5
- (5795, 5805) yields 10.7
